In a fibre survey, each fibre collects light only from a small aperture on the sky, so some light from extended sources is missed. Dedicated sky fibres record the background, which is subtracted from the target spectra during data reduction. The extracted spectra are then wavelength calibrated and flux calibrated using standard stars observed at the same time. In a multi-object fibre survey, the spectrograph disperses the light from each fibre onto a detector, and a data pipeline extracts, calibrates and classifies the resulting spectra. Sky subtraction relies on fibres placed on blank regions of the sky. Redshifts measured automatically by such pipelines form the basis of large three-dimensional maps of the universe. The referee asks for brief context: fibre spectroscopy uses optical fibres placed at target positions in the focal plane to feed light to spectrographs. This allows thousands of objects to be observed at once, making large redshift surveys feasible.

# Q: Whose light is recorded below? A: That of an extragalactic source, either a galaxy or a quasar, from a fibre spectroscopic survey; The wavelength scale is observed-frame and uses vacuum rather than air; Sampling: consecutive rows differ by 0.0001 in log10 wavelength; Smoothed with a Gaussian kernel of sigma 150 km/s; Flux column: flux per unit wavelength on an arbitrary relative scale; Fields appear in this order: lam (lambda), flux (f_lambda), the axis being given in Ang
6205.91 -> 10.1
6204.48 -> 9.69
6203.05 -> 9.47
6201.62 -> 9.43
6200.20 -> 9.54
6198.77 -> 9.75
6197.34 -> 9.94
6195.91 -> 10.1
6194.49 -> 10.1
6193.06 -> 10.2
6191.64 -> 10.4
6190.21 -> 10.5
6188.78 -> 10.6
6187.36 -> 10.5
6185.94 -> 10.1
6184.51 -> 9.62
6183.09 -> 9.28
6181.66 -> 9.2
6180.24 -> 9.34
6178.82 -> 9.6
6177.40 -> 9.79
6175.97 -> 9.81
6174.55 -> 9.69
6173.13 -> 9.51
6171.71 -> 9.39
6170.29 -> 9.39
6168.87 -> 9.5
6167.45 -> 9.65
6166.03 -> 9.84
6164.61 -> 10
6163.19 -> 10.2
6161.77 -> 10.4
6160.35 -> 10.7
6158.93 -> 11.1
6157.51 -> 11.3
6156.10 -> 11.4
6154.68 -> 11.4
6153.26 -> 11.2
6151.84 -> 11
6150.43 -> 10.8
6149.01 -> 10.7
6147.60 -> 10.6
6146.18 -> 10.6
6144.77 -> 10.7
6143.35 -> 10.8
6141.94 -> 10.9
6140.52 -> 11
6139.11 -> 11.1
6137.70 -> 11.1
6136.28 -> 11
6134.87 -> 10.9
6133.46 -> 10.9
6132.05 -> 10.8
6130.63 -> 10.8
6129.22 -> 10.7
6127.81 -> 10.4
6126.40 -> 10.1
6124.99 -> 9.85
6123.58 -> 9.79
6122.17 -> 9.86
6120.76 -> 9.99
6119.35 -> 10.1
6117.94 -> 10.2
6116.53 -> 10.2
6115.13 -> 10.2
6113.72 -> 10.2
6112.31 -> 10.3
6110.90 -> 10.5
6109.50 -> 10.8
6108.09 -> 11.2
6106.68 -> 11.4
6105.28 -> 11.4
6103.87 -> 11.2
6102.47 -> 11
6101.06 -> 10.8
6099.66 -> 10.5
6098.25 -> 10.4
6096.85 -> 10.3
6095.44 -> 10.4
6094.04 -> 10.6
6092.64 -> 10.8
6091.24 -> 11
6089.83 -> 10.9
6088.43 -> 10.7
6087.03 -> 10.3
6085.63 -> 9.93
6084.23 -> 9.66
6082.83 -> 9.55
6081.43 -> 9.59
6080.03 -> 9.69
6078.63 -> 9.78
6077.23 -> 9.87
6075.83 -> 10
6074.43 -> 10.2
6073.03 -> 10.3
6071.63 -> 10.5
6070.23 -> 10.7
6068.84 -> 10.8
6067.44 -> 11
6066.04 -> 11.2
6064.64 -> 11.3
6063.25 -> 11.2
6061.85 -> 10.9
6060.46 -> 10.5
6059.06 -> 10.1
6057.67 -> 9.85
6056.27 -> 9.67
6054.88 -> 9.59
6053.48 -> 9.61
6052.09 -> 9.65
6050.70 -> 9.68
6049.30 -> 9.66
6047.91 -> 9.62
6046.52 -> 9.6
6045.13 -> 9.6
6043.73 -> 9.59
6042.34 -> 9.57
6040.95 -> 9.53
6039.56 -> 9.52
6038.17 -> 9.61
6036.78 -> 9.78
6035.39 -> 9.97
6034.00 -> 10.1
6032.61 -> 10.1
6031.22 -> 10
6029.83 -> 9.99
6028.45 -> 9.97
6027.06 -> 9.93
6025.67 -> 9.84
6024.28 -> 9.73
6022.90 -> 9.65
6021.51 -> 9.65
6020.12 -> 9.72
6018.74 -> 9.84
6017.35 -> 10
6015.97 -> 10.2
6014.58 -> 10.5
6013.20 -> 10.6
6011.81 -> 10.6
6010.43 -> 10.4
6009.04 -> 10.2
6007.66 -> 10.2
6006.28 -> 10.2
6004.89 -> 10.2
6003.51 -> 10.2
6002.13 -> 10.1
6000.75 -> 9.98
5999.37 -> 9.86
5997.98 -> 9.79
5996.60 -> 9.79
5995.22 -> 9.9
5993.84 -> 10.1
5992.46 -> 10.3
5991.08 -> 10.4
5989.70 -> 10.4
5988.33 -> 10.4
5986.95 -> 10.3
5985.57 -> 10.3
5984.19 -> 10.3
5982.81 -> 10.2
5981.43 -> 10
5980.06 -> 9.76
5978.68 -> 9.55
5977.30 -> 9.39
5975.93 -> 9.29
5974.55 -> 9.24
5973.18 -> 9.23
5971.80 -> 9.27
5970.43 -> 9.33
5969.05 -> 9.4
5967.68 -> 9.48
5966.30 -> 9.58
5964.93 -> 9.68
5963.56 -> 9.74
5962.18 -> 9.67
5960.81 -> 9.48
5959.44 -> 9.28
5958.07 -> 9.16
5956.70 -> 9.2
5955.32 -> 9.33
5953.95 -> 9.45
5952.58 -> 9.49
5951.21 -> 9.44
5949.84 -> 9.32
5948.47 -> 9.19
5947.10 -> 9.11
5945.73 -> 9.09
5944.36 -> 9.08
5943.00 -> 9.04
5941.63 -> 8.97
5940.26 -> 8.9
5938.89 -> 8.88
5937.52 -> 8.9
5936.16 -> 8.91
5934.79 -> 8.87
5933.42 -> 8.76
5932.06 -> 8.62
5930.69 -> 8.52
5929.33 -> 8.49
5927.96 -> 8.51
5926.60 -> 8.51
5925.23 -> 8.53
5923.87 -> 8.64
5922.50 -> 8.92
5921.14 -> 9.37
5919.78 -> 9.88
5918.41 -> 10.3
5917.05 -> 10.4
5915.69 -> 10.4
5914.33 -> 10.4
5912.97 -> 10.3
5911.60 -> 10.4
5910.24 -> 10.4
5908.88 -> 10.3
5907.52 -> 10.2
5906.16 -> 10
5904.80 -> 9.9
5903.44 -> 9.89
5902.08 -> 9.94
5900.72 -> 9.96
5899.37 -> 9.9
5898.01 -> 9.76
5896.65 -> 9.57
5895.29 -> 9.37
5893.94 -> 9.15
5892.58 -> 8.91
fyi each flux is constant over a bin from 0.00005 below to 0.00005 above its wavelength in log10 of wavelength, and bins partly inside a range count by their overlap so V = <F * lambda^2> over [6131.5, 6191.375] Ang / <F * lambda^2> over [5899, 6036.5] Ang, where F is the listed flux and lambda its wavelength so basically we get 1.14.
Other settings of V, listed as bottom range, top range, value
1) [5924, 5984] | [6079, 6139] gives 1.20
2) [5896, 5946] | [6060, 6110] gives 1.18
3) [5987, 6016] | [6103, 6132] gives 1.07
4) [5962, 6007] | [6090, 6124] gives 1.11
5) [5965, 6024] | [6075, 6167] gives 1.11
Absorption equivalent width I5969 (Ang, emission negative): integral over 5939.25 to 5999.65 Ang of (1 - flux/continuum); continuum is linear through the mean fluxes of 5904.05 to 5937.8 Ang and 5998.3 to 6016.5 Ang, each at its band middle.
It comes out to 1.9 Ang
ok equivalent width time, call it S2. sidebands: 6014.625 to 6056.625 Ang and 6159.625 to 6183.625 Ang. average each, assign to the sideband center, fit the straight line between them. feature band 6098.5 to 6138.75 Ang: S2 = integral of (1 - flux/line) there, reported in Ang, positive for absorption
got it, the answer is -3.4 Ang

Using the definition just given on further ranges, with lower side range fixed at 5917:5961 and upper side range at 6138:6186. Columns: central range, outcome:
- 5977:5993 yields -1.4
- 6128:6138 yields -0.7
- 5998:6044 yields -2.2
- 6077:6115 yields -2.1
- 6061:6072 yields -1.3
